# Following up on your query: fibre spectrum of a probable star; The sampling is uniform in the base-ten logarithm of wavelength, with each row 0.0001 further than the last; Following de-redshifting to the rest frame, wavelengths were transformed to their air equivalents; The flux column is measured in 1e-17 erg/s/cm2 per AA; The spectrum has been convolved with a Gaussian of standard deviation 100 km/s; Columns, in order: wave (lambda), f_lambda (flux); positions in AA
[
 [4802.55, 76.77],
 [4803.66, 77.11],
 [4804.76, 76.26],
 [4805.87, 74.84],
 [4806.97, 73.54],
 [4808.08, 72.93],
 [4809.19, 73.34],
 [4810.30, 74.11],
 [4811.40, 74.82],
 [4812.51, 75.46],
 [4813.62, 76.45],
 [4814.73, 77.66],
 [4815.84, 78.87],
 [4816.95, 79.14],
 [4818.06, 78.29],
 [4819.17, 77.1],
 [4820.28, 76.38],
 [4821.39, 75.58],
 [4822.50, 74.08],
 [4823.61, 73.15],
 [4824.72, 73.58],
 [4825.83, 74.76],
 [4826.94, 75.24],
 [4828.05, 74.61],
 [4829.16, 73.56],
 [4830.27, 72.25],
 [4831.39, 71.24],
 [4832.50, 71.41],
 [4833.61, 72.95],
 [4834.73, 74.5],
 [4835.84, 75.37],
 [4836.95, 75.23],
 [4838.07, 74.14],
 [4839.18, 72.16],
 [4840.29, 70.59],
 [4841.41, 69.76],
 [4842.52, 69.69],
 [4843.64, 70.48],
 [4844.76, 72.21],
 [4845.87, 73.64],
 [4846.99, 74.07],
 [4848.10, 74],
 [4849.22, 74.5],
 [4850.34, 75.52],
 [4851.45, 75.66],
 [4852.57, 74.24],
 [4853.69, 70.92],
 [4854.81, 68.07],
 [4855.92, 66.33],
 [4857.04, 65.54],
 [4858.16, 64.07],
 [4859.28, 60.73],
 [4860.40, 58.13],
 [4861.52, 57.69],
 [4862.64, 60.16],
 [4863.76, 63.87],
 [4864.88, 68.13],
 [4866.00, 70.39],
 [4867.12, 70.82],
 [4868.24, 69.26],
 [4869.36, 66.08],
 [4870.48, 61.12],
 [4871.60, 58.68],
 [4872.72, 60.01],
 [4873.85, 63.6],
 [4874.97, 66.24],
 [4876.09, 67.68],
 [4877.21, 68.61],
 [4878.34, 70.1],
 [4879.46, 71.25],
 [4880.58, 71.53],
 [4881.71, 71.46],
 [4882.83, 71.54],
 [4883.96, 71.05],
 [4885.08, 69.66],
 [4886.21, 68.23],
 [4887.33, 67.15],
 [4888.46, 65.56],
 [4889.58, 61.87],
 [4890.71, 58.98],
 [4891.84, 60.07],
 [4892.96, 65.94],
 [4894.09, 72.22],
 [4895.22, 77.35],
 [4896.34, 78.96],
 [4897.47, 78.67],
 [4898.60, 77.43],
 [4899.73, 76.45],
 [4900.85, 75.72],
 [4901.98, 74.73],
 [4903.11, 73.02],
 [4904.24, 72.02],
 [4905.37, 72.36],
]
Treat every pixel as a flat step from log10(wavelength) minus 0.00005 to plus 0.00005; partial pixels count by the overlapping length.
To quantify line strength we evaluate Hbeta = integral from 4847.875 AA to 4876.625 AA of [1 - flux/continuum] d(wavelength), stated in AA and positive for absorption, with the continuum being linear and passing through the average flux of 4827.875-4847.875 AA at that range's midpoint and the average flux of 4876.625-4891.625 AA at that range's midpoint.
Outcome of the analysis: 1.5 AA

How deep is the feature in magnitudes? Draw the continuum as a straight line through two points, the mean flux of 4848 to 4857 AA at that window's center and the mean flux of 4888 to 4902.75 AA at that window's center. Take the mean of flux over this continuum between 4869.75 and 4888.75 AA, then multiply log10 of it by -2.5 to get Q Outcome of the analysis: 0.065 mag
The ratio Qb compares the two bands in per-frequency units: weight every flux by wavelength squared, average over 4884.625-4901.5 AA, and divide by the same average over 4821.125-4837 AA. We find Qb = 1.0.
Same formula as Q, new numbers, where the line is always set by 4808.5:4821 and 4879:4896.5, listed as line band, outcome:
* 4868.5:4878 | 0.095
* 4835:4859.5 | 0.024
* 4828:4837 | 0.018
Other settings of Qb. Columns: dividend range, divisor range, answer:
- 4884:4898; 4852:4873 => 1.07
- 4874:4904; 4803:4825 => 0.96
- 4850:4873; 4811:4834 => 0.89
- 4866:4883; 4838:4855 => 0.94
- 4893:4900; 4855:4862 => 1.24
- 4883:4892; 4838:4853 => 0.92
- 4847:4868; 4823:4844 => 0.94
